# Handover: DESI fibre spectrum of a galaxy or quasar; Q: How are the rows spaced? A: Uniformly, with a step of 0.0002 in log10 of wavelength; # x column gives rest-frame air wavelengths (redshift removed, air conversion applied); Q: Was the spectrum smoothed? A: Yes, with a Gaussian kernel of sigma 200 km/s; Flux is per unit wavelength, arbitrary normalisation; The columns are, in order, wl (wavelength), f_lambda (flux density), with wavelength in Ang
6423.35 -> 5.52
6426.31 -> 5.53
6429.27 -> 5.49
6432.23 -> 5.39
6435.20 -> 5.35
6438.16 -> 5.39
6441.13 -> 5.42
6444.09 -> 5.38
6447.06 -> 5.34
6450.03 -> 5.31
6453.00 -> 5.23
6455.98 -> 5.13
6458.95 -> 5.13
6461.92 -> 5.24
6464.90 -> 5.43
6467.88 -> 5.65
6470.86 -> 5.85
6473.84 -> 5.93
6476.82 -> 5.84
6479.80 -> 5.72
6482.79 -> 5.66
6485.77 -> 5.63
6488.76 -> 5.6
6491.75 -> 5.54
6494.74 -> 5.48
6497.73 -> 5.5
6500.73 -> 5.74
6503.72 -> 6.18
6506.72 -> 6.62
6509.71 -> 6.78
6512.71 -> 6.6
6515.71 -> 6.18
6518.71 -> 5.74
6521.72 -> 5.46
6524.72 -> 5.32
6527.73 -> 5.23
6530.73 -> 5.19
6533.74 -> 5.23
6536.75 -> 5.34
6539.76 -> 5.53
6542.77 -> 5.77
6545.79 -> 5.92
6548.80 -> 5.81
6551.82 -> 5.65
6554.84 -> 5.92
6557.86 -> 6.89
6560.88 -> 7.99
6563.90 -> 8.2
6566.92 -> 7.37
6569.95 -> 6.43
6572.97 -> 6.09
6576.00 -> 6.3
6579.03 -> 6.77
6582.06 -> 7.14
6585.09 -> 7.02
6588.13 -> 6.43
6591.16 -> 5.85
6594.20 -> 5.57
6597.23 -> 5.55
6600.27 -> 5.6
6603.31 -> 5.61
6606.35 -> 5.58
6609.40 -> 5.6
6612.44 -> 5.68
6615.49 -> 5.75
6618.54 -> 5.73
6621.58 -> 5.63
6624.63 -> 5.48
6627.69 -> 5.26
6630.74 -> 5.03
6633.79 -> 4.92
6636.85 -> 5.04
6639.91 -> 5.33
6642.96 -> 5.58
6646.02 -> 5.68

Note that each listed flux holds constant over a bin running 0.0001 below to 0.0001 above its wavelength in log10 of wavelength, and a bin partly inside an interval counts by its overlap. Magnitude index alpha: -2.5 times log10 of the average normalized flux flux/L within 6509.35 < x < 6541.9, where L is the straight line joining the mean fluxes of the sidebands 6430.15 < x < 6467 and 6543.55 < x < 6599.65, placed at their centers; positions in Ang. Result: 0.070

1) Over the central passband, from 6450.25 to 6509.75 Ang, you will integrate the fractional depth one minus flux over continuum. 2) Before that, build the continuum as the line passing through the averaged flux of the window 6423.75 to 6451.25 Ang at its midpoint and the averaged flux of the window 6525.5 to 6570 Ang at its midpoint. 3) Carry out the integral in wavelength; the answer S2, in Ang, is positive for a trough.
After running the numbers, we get 0.3 Ang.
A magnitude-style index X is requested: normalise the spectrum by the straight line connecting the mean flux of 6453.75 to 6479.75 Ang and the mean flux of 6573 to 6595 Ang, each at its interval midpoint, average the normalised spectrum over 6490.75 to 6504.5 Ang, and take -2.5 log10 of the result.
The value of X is 0.019 mag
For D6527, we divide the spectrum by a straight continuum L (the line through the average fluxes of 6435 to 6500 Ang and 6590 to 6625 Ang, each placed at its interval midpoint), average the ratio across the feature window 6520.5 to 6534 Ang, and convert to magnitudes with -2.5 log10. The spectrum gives 0.05 mag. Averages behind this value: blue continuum 5.49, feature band 5.29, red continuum 5.64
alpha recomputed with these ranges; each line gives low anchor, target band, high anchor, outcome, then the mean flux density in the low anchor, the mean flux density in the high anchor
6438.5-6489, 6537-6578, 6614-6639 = -0.19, 5.49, 5.35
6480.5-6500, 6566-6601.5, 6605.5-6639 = -0.16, 5.58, 5.42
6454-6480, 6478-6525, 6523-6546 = -0.08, 5.53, 5.41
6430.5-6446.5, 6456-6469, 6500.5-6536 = 0.04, 5.38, 5.85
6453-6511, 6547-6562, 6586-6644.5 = -0.14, 5.7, 5.55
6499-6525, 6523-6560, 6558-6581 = 0.16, 6.1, 7.02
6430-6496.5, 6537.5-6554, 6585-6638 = -0.03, 5.48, 5.59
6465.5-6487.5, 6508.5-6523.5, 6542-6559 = -0.05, 5.74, 5.98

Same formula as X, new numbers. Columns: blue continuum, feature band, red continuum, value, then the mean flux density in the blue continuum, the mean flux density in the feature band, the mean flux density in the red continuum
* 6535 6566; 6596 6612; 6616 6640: 0.01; 6.32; 5.59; 5.32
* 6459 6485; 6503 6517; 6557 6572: -0.03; 5.64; 6.49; 7.35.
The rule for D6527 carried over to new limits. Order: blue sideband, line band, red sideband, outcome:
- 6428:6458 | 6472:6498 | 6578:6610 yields -0.02 mag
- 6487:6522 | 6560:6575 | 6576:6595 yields -0.13 mag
